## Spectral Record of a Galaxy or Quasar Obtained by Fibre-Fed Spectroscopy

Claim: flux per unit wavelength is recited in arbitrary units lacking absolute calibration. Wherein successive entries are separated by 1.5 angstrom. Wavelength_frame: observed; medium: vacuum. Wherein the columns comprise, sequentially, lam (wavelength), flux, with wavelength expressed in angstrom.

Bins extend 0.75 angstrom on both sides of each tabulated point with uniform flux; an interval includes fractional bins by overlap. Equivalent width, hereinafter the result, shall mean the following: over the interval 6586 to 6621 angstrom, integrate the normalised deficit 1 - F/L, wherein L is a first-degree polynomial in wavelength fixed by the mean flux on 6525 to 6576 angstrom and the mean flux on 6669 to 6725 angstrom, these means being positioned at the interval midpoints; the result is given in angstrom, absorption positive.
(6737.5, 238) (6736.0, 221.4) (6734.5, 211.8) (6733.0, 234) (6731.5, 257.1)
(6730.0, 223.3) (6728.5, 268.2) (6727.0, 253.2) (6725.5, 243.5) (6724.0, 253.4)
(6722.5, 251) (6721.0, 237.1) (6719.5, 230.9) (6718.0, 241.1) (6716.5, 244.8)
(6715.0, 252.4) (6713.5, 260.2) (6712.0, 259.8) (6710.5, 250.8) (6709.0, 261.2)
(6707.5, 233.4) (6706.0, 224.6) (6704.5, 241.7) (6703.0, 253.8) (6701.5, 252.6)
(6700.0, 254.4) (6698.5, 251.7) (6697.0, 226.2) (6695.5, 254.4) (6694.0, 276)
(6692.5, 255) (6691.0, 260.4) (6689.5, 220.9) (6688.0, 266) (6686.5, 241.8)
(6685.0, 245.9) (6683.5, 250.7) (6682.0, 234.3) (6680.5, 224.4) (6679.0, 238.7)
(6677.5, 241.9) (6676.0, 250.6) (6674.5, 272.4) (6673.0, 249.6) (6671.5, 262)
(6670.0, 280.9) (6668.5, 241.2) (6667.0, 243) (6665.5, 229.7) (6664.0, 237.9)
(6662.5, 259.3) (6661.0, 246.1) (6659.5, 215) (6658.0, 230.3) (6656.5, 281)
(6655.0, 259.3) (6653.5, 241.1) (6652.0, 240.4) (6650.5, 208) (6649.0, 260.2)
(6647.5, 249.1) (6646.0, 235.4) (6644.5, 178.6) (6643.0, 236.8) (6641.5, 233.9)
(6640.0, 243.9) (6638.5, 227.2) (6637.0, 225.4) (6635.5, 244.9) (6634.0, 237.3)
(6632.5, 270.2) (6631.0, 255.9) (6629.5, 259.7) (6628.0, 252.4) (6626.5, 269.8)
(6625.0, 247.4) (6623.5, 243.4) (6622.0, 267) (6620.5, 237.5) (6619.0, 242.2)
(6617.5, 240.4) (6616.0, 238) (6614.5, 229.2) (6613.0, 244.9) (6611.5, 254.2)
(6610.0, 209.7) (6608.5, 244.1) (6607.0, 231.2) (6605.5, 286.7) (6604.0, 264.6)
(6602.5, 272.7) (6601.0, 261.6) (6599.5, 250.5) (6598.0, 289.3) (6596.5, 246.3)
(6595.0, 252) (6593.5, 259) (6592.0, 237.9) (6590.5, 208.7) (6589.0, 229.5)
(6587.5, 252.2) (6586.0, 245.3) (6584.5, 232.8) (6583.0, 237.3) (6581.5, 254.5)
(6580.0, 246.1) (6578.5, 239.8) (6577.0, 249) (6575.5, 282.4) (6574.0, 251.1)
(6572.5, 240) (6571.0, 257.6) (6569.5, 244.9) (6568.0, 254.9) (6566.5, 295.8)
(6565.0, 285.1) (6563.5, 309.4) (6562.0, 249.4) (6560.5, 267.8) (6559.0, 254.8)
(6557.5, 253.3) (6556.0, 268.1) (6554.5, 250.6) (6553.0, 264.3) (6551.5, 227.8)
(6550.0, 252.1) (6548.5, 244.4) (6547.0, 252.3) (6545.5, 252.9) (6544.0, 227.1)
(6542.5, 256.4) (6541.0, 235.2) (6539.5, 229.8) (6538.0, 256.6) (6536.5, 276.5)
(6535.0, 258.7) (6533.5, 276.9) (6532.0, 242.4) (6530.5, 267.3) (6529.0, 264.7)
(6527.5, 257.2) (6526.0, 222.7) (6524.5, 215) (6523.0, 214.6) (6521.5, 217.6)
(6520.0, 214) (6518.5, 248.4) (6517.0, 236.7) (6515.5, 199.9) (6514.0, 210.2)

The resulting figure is 0.9 angstrom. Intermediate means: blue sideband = 256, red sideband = 249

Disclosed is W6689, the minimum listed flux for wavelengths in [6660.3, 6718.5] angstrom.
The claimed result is 220.9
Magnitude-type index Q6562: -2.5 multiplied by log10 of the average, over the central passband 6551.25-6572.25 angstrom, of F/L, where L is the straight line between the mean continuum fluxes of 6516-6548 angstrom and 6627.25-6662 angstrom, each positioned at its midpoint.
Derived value -0.09 mag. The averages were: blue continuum 244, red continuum 241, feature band 263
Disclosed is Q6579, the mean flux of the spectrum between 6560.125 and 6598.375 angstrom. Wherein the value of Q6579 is 254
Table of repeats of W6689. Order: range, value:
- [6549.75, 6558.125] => 227.8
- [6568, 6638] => 208.7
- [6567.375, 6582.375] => 239.8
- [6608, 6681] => 178.6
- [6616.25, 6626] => 237.5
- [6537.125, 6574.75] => 227.1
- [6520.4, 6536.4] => 214.6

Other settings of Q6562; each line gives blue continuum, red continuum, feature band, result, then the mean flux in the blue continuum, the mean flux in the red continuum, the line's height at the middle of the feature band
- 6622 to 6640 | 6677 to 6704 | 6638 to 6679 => 0.02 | 249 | 247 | 248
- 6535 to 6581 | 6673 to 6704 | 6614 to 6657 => 0.04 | 256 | 249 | 252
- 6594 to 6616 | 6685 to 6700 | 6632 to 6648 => 0.08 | 252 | 250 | 251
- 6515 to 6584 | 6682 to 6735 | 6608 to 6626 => 0.03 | 250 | 247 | 249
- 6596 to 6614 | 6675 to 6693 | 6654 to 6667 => 0.01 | 254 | 244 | 247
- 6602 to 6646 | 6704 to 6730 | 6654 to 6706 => -0.01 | 244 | 247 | 246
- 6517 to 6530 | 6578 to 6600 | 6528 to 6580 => -0.08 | 233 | 245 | 239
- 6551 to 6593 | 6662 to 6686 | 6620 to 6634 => -0.02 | 253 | 247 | 250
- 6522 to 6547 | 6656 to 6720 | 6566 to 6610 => -0.02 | 247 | 248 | 247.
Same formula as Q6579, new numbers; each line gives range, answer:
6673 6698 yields 248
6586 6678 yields 246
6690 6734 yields 248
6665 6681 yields 249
